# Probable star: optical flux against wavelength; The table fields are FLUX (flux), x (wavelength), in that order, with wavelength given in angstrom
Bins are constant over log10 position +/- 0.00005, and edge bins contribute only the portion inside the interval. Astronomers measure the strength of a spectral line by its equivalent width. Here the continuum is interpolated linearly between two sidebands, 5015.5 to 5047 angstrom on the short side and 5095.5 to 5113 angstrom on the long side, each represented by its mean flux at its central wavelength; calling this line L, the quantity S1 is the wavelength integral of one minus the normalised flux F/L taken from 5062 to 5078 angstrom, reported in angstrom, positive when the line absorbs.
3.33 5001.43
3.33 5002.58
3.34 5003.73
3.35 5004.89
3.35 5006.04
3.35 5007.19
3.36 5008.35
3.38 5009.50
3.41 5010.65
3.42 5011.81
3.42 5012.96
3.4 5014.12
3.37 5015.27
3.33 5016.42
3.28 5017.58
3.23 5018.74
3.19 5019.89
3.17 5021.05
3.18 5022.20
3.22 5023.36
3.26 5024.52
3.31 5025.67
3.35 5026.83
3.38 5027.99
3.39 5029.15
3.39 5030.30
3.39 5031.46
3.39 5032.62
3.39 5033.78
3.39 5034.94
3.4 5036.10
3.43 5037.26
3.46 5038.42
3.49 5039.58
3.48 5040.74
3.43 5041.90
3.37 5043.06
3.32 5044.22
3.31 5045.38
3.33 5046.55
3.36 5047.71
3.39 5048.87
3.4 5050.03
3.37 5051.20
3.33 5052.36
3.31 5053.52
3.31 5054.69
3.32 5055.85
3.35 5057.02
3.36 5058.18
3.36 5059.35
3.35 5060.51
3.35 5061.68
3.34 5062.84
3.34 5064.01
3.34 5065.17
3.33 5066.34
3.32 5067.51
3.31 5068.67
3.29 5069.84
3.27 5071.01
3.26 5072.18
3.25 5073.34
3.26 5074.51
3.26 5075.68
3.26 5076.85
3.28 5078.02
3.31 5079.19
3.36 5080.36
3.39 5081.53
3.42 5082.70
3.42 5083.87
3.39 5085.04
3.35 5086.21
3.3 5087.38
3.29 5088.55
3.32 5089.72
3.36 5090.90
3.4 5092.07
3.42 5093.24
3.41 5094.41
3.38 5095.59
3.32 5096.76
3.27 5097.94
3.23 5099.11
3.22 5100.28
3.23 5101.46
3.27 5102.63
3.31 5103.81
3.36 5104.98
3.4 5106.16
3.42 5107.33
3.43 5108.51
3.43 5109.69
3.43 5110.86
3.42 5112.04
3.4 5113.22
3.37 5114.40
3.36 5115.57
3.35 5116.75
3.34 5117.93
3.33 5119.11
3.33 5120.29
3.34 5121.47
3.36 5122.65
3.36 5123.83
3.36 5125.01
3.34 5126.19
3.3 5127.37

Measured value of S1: 0.2 angstrom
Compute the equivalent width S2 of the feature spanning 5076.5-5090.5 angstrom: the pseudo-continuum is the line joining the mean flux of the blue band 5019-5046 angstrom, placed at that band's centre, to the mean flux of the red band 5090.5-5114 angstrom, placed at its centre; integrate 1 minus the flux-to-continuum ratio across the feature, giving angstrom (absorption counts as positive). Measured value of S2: 0.0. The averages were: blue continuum 3.35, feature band 3.34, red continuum 3.36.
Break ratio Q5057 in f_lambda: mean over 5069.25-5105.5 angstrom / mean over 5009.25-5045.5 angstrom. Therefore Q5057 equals 0.99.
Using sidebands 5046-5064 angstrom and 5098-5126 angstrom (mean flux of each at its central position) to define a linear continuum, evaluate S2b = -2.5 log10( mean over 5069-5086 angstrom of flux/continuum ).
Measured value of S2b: 0.01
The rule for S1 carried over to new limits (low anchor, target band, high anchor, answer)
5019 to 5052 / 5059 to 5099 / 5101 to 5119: 0.4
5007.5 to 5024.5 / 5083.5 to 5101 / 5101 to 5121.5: 0.1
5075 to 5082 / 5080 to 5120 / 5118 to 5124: -0.4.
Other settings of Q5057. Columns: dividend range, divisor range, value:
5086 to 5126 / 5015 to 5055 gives 1.00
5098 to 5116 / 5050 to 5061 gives 1.00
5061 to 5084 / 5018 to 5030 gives 1.01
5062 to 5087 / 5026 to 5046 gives 0.98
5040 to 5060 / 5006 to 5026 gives 1.01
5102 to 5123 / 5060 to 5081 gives 1.02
